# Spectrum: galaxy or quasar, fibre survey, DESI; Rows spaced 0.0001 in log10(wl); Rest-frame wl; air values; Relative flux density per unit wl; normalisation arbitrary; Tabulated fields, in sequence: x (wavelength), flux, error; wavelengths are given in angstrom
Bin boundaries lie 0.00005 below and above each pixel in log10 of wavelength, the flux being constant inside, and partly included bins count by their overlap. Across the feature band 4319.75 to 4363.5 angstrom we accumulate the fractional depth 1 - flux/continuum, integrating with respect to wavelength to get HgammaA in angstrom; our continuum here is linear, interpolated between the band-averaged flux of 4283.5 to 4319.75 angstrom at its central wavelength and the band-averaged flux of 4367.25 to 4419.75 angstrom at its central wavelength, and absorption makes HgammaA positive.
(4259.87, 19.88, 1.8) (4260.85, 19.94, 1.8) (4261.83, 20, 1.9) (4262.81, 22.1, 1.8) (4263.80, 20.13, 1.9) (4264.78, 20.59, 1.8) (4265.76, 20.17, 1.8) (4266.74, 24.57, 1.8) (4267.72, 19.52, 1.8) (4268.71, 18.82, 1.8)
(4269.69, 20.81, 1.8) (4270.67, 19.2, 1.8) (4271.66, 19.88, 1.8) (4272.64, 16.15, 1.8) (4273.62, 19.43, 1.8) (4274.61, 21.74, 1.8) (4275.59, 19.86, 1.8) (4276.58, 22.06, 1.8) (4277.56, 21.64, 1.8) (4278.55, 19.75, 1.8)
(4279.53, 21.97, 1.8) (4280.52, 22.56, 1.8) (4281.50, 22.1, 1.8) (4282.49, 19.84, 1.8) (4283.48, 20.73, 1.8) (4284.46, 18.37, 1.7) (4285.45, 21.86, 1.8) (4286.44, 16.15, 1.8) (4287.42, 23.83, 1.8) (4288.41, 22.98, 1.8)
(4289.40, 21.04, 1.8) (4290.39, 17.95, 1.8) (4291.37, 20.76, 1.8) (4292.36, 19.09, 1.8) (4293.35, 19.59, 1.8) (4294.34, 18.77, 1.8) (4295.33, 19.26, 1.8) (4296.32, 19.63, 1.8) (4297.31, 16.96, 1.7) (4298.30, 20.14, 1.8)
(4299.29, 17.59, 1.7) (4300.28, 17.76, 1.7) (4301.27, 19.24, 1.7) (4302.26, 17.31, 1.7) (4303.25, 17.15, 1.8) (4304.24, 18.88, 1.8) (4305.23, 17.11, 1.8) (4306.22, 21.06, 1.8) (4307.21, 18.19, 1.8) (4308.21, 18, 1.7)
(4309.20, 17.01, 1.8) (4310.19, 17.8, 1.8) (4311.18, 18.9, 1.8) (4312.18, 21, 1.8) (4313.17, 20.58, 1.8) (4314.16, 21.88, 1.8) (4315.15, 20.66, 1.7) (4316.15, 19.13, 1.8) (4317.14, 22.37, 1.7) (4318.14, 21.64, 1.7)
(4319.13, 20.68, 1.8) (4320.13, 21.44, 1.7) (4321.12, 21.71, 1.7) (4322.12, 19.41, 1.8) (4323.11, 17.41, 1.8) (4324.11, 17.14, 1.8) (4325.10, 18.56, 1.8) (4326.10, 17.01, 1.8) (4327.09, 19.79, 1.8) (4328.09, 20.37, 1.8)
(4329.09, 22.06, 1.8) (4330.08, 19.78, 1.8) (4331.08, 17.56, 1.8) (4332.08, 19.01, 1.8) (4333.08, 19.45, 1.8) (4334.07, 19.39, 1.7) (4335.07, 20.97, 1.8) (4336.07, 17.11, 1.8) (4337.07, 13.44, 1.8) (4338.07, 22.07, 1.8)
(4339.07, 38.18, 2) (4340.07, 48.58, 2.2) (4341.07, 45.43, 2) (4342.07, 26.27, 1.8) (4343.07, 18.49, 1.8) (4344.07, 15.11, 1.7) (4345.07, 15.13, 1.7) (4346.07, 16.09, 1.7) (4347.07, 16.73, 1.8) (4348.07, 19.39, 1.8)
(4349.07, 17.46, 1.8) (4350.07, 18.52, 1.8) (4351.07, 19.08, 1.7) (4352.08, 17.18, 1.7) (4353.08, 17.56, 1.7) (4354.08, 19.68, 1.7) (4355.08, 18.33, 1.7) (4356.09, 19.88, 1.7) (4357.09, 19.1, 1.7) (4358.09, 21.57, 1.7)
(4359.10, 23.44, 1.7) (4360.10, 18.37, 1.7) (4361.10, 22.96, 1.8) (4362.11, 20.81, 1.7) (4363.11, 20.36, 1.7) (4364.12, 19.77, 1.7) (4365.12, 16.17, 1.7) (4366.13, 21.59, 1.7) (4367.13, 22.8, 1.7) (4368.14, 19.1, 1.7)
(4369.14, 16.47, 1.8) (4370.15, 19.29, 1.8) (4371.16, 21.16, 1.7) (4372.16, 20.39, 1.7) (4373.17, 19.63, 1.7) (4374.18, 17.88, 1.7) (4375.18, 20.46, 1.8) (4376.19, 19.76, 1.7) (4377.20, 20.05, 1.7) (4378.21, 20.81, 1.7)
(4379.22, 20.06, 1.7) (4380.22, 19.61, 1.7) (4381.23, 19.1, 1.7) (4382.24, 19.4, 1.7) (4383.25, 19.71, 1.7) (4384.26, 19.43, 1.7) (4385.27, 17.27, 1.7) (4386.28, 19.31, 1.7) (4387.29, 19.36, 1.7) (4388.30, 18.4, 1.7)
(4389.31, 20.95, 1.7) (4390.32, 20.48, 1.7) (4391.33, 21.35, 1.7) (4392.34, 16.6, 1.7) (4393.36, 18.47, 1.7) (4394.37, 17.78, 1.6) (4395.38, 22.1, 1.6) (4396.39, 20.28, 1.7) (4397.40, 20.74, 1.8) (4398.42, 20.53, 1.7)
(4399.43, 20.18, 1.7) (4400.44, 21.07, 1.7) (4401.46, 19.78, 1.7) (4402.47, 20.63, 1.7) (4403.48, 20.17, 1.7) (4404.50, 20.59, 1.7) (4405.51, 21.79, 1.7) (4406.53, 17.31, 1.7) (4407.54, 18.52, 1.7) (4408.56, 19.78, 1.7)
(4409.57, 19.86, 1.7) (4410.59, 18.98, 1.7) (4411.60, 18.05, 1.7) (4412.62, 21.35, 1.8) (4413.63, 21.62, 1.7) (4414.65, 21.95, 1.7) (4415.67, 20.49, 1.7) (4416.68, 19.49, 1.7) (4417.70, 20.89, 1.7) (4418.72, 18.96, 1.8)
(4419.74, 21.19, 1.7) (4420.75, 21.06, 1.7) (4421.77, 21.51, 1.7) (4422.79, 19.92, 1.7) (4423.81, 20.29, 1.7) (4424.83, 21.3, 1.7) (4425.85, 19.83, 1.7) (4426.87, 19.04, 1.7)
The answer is -2.76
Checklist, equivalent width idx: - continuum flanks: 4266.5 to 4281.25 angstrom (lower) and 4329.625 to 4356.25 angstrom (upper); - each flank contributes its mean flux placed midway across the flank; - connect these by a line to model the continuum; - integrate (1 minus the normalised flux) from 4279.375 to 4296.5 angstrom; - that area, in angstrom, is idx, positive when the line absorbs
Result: 0.3 angstrom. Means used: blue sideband 20.5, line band 20.3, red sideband 21.3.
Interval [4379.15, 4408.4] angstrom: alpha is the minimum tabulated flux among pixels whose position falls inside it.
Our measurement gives 16.6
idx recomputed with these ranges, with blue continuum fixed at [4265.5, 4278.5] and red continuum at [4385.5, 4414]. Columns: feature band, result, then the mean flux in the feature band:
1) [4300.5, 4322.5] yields 0.6 angstrom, 19.6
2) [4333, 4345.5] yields -3.0 angstrom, 24.8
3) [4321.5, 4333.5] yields 0.7 angstrom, 19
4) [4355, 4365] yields -0.2 angstrom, 20.4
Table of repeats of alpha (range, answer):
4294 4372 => 13.44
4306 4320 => 17.01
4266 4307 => 16.15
